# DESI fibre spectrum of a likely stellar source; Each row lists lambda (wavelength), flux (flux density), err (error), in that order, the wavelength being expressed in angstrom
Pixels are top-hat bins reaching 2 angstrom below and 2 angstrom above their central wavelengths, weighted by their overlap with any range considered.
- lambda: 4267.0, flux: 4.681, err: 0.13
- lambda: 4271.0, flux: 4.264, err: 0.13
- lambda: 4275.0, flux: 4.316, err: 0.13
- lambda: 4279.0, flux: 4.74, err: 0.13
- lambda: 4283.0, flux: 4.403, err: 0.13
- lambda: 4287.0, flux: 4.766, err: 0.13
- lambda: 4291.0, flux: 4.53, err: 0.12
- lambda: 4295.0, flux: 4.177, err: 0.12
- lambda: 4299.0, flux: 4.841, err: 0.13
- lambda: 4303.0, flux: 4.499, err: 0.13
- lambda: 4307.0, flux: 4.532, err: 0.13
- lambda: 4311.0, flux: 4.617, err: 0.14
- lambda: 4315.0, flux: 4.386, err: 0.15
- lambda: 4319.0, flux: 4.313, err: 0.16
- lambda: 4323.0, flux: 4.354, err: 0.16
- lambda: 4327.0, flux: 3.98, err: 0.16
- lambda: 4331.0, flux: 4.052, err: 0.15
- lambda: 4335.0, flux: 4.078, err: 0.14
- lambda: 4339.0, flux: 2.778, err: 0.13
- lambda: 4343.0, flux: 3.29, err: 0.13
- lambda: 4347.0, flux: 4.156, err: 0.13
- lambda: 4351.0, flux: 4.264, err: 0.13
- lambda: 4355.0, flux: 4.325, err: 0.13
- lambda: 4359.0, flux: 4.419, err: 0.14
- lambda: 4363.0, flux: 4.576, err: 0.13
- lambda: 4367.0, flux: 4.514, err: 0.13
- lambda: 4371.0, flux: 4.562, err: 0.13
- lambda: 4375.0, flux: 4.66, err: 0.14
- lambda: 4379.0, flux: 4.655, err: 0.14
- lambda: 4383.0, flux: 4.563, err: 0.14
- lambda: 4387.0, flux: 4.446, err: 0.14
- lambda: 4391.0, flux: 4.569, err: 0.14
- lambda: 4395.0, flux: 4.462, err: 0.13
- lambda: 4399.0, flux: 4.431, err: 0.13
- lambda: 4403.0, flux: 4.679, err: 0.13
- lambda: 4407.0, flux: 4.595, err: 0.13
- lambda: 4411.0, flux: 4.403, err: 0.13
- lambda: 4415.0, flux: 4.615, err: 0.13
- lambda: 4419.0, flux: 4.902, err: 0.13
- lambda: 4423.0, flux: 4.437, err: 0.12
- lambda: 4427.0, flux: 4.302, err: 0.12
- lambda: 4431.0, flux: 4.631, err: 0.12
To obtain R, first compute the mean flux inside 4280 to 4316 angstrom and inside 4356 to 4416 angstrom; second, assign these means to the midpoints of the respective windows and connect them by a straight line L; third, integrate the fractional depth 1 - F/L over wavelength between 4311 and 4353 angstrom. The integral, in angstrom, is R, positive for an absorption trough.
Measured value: 5.0 angstrom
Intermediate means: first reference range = 4.54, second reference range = 4.54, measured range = 4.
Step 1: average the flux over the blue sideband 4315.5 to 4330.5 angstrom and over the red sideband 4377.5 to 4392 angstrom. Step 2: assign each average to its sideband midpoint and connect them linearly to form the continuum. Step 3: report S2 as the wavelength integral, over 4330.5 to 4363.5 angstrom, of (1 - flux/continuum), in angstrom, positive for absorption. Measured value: 2.9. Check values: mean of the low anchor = 4.22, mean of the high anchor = 4.55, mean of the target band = 3.96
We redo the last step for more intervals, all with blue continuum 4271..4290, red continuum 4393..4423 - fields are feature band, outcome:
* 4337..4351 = 3.14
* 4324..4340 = 2.55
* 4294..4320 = 0.20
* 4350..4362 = 0.51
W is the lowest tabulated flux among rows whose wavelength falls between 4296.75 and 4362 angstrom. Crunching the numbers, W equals 2.778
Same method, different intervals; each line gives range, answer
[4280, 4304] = 4.177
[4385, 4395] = 4.446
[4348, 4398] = 4.264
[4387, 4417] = 4.403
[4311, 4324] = 4.313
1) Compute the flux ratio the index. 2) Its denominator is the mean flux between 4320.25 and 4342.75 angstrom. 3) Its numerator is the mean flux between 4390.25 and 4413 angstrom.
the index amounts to 1.2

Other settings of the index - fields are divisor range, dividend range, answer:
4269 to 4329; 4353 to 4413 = 1.02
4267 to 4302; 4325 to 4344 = 0.81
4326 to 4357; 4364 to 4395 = 1.18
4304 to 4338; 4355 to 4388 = 1.07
